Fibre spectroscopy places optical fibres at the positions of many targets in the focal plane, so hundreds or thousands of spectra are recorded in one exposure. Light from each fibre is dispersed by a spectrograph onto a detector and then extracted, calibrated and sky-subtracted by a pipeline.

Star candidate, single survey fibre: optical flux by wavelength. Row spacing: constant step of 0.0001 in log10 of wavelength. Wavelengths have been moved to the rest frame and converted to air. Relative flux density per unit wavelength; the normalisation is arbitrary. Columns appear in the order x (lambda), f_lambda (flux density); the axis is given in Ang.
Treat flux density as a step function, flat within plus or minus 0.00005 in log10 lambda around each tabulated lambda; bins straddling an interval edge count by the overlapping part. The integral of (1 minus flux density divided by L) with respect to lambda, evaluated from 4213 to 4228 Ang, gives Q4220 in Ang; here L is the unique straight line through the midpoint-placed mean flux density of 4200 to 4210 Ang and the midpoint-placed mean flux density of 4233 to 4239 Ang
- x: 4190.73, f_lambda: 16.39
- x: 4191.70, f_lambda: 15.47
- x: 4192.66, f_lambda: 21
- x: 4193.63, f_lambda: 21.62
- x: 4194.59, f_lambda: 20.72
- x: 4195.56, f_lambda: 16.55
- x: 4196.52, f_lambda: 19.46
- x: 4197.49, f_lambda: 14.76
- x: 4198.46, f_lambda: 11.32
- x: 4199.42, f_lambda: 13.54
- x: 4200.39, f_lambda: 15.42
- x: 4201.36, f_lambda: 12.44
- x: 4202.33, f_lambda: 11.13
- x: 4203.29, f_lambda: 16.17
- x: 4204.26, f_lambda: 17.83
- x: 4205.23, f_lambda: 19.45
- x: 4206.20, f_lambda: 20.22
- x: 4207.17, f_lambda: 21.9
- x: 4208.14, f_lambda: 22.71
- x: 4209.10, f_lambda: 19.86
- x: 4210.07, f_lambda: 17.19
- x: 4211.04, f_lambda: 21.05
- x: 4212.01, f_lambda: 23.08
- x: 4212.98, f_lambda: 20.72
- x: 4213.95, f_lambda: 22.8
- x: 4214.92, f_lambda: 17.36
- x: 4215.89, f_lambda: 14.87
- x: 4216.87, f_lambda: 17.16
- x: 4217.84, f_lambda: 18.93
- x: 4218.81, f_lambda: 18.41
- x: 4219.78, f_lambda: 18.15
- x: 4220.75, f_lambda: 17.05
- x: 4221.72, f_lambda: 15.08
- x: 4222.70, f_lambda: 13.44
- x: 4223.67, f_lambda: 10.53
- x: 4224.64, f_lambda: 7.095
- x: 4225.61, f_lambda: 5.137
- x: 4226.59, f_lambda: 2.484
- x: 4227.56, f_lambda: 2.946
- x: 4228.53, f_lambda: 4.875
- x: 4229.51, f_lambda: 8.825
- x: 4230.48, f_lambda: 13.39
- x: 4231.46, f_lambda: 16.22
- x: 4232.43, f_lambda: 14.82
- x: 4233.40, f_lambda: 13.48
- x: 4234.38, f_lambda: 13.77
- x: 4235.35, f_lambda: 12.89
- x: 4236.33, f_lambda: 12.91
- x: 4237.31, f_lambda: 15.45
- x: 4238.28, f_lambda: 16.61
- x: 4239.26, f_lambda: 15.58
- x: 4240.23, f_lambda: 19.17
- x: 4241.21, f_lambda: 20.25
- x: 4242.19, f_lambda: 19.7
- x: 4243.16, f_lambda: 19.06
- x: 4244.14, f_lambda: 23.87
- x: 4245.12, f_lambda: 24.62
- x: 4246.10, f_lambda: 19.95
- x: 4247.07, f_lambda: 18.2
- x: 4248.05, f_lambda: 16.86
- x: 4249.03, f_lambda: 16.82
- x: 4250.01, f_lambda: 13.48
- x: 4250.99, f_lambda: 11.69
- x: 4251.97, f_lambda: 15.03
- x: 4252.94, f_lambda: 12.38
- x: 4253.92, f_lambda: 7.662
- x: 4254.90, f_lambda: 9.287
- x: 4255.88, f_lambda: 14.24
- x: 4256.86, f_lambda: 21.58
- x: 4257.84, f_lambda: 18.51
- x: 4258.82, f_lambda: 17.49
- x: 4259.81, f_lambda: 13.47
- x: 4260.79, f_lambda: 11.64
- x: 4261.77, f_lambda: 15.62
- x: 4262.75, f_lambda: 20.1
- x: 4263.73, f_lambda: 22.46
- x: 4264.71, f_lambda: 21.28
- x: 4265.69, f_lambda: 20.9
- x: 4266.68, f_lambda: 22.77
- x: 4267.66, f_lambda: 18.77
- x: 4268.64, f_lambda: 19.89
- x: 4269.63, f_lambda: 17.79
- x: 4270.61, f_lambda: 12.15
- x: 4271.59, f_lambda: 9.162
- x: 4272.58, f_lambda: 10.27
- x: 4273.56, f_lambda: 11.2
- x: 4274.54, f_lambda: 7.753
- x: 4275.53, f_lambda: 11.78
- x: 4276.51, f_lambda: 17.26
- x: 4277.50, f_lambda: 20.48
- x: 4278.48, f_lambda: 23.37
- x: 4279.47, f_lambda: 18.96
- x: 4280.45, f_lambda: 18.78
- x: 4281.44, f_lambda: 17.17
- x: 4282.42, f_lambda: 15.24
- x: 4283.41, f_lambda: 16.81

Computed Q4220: 2.3 Ang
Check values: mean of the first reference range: 17.7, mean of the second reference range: 14.2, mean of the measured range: 13.7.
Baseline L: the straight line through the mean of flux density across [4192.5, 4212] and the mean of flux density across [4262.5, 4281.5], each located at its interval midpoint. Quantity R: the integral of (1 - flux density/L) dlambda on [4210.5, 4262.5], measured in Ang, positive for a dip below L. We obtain 6.6 Ang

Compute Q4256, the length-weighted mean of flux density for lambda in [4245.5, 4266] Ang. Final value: 16.1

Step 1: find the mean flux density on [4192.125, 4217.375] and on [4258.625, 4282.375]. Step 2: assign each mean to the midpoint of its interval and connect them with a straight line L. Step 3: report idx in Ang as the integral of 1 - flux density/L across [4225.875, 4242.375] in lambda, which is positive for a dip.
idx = 4.3 Ang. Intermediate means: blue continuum 18.1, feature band 12.9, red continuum 16.7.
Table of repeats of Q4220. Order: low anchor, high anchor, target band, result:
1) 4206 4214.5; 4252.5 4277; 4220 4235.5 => 6.8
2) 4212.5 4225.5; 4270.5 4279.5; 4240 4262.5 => -2.5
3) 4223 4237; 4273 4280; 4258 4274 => -2.4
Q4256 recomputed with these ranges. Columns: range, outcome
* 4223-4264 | 14.5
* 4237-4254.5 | 17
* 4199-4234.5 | 15.1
